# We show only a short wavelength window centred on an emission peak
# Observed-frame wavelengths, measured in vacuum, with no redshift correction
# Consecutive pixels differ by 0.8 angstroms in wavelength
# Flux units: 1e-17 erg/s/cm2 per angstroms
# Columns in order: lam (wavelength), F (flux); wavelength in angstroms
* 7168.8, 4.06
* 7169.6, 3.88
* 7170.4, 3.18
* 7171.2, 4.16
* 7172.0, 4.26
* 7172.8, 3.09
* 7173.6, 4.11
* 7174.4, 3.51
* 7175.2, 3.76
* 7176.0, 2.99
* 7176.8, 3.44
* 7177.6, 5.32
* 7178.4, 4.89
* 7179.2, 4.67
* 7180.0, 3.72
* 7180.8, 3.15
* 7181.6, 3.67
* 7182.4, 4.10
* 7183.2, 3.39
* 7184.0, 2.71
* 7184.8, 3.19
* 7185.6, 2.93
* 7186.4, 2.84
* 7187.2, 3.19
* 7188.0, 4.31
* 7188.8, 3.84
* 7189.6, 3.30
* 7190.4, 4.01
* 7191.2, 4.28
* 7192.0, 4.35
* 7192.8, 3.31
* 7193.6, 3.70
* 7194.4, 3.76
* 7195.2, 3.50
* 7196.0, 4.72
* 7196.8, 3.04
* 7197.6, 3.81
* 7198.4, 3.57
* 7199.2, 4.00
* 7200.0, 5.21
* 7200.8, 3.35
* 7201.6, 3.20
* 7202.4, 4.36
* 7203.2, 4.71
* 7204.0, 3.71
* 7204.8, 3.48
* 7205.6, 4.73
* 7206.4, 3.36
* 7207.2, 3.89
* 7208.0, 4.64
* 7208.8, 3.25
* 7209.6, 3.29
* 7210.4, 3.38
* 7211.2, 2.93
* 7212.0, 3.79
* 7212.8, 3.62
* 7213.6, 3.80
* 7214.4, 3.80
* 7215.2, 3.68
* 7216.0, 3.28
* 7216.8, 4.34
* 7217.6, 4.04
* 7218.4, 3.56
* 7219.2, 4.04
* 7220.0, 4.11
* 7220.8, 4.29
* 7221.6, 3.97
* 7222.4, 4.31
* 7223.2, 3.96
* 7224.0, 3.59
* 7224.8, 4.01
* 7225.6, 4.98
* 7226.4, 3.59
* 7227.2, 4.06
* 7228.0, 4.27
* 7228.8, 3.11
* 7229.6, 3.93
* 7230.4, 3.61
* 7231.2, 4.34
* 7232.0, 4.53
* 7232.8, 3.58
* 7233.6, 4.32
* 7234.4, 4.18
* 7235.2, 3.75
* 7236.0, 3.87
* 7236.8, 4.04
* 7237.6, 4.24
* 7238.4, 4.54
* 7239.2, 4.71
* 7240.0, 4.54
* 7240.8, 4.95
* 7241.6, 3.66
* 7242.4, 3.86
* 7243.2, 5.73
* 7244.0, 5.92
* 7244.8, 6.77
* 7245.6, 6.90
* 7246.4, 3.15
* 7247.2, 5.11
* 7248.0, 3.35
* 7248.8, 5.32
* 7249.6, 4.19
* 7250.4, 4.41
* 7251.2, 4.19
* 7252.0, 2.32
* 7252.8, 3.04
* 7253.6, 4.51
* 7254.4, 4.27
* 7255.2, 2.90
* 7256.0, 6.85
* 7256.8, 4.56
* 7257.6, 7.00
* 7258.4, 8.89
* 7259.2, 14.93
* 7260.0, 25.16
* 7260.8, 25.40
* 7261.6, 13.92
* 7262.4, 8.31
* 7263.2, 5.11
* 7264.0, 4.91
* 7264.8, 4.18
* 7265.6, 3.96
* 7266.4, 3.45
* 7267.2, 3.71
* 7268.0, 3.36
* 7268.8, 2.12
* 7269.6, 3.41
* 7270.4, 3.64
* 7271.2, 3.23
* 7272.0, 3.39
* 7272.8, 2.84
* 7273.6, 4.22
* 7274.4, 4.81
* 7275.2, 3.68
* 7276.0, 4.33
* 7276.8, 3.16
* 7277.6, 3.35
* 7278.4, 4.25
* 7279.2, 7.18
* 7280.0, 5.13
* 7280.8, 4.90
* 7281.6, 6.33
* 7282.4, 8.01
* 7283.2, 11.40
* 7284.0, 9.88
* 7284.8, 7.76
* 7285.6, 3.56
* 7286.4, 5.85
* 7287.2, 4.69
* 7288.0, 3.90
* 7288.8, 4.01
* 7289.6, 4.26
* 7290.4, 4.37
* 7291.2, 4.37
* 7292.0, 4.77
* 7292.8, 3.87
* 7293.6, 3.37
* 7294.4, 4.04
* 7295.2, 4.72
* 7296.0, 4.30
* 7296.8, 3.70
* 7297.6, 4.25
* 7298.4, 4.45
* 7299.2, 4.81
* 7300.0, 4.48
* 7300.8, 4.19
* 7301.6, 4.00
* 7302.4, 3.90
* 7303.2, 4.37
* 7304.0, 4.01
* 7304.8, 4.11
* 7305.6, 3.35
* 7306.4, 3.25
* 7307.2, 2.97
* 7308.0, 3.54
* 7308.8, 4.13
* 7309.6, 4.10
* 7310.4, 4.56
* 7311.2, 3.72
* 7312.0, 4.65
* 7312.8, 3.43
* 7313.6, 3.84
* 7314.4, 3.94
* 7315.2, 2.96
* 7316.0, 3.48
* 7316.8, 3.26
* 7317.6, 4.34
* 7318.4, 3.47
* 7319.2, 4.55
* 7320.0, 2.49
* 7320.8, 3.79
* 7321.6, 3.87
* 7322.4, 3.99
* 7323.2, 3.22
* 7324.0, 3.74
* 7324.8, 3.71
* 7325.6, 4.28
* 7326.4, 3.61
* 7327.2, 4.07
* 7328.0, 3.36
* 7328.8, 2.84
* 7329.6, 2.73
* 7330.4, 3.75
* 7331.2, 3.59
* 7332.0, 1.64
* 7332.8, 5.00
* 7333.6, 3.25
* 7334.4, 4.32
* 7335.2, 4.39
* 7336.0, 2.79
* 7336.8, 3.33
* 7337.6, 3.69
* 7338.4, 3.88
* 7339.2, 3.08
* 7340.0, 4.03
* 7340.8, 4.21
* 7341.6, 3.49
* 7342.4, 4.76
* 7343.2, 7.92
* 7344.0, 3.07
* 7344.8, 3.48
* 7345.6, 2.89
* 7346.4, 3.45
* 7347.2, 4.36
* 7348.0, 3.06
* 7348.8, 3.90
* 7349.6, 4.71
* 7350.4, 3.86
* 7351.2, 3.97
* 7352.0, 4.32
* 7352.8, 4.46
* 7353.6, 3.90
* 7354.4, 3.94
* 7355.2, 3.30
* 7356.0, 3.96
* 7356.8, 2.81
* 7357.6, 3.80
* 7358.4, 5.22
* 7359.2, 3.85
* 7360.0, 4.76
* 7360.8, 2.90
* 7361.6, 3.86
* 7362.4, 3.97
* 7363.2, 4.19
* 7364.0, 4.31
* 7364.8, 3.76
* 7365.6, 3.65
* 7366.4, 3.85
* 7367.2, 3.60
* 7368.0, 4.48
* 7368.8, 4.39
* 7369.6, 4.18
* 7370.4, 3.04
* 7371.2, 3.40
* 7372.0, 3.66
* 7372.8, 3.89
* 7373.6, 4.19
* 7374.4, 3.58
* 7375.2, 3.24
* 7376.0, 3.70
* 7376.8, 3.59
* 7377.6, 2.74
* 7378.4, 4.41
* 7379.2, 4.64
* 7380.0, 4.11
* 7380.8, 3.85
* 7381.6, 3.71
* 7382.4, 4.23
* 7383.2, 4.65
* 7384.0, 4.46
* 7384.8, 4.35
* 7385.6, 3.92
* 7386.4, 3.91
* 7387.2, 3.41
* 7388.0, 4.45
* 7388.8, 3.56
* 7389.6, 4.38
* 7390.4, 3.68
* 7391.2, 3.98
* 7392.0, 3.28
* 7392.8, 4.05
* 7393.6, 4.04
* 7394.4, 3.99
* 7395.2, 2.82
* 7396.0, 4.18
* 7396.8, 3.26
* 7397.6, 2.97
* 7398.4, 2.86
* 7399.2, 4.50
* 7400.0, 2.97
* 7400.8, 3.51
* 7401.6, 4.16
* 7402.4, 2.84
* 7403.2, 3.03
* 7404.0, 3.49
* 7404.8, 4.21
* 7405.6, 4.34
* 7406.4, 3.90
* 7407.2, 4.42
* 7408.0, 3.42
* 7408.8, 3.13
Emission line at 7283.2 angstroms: [N II] 6583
